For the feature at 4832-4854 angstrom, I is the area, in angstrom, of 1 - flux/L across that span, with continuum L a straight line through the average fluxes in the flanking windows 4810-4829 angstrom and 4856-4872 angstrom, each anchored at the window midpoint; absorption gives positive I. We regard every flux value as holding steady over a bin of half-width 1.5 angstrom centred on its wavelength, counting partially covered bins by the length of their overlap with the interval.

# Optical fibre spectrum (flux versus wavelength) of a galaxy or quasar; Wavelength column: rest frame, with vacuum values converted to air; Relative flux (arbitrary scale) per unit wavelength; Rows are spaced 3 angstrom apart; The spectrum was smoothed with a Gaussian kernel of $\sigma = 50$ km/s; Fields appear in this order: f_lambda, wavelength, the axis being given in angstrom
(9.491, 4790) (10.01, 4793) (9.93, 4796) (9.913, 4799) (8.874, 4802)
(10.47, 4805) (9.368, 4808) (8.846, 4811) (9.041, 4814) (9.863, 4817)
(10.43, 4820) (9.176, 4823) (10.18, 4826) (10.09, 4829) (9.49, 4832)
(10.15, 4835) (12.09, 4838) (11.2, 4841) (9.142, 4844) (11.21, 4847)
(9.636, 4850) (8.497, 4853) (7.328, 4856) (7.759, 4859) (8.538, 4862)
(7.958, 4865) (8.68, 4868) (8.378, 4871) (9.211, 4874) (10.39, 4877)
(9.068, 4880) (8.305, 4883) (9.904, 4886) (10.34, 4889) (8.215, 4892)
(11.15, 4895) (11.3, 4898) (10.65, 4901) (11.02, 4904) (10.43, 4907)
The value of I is -3.4 angstrom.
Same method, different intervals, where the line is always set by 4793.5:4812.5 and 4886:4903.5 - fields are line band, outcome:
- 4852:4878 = 4.1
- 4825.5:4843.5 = -1.1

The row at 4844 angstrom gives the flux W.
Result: 9.142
